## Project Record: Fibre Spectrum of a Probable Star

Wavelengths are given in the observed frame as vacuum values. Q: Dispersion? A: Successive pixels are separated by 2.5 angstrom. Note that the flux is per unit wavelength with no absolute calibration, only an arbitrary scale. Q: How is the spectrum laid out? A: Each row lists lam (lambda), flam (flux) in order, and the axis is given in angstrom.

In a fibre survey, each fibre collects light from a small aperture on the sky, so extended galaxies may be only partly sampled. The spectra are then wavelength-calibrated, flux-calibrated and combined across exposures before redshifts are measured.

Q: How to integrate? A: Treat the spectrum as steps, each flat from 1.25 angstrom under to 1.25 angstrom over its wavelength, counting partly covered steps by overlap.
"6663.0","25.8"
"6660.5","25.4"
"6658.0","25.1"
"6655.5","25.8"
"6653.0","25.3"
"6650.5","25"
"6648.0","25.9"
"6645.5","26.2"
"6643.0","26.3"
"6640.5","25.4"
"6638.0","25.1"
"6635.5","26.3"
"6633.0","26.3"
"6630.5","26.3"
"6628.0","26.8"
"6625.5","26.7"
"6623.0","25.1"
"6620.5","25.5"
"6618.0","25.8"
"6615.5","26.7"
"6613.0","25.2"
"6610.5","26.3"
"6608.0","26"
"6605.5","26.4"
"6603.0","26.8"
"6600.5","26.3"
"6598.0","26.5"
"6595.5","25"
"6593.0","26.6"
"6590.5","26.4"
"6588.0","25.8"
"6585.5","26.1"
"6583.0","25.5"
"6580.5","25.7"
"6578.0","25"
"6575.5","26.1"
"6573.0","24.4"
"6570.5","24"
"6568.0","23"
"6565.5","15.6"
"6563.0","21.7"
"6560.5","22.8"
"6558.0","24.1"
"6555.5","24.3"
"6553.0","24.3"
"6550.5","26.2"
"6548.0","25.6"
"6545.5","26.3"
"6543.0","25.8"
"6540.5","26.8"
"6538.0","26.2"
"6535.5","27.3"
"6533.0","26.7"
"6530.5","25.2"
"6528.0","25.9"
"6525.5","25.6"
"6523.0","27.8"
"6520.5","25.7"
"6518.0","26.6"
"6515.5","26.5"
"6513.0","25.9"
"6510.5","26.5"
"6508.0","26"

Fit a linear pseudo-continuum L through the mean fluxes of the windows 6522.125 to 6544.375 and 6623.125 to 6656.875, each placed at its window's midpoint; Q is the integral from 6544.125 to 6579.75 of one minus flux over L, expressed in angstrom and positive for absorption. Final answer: 3.2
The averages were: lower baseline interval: 26.3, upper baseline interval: 25.9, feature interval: 23.8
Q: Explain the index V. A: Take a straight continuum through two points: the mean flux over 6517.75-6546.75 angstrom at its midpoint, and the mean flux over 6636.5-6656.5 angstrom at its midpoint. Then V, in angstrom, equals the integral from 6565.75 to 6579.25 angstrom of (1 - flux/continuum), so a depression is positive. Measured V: 1.16 angstrom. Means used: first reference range 26.3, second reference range 25.6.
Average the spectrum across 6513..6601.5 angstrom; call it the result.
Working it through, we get 25.2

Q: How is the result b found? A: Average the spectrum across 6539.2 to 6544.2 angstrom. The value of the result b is 26.3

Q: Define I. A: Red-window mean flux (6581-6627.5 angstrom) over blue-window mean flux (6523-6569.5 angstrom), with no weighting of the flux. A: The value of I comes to 1.1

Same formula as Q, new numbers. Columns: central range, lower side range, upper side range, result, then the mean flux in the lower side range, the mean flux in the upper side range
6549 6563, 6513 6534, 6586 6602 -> 1.1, 26.2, 26.1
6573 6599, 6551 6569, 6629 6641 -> -2.4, 22.4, 25.9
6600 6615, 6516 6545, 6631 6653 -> -0.1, 26.3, 25.8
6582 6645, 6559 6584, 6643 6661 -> -4.0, 23.4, 25.6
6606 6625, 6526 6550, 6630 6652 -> 0.1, 26.2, 25.8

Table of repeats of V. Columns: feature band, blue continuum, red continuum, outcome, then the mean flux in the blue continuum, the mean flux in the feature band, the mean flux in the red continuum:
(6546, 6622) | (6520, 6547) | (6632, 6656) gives 3.1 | 26.3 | 25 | 25.8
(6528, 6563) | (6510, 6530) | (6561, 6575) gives -2.0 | 26.3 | 25.4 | 22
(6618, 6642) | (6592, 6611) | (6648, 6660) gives -0.2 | 26.2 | 25.9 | 25.4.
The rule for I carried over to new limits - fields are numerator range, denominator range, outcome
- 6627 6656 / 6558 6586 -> 1.10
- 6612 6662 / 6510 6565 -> 1.01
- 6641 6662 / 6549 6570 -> 1.12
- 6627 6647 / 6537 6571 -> 1.08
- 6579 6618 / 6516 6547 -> 0.99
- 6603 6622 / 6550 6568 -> 1.15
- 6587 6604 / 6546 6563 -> 1.07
